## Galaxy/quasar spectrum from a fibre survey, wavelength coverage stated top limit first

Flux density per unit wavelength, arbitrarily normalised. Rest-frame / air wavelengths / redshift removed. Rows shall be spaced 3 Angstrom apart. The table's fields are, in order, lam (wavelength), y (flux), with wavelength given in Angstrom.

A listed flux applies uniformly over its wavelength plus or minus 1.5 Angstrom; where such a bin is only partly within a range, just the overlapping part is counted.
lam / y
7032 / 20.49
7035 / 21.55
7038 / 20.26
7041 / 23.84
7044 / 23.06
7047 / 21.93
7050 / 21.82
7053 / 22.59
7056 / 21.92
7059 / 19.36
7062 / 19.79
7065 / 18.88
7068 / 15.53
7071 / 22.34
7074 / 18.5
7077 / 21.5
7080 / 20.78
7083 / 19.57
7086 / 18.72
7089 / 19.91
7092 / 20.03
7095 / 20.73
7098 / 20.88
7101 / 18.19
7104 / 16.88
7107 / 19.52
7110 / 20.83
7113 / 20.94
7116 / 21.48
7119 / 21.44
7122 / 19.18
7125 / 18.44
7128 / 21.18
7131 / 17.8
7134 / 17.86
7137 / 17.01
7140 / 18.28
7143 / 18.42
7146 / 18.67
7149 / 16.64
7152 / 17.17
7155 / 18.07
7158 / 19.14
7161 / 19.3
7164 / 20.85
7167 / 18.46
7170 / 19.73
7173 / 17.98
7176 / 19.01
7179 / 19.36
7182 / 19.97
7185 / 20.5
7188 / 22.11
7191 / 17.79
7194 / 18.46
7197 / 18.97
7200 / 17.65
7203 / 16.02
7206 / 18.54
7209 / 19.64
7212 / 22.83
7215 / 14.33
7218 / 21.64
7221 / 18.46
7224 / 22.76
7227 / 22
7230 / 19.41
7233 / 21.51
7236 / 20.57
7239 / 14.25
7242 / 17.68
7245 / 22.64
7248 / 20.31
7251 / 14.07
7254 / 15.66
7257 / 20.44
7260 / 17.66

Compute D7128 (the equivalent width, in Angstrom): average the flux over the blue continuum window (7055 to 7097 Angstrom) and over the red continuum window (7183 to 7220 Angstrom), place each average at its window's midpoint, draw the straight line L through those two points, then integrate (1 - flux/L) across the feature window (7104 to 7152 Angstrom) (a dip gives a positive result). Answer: 1.1 Angstrom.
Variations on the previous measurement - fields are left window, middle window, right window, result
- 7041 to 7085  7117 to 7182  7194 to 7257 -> 3.1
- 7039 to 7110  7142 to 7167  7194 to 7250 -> 1.6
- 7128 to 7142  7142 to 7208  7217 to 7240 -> 0.8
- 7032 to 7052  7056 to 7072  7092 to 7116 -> 1.4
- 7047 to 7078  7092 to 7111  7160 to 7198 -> 0.5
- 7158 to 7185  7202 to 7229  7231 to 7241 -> -1.0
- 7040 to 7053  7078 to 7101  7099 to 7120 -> 0.8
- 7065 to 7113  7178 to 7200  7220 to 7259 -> -0.1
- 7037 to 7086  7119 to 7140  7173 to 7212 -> 1.2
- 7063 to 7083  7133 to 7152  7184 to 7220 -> 1.5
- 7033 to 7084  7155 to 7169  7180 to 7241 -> 0.4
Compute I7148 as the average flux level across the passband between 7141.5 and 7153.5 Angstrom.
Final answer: 17.7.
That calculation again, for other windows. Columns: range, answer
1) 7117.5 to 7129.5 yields 20.1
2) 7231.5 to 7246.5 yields 19.3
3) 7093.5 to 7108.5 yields 19.2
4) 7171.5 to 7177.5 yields 18.5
